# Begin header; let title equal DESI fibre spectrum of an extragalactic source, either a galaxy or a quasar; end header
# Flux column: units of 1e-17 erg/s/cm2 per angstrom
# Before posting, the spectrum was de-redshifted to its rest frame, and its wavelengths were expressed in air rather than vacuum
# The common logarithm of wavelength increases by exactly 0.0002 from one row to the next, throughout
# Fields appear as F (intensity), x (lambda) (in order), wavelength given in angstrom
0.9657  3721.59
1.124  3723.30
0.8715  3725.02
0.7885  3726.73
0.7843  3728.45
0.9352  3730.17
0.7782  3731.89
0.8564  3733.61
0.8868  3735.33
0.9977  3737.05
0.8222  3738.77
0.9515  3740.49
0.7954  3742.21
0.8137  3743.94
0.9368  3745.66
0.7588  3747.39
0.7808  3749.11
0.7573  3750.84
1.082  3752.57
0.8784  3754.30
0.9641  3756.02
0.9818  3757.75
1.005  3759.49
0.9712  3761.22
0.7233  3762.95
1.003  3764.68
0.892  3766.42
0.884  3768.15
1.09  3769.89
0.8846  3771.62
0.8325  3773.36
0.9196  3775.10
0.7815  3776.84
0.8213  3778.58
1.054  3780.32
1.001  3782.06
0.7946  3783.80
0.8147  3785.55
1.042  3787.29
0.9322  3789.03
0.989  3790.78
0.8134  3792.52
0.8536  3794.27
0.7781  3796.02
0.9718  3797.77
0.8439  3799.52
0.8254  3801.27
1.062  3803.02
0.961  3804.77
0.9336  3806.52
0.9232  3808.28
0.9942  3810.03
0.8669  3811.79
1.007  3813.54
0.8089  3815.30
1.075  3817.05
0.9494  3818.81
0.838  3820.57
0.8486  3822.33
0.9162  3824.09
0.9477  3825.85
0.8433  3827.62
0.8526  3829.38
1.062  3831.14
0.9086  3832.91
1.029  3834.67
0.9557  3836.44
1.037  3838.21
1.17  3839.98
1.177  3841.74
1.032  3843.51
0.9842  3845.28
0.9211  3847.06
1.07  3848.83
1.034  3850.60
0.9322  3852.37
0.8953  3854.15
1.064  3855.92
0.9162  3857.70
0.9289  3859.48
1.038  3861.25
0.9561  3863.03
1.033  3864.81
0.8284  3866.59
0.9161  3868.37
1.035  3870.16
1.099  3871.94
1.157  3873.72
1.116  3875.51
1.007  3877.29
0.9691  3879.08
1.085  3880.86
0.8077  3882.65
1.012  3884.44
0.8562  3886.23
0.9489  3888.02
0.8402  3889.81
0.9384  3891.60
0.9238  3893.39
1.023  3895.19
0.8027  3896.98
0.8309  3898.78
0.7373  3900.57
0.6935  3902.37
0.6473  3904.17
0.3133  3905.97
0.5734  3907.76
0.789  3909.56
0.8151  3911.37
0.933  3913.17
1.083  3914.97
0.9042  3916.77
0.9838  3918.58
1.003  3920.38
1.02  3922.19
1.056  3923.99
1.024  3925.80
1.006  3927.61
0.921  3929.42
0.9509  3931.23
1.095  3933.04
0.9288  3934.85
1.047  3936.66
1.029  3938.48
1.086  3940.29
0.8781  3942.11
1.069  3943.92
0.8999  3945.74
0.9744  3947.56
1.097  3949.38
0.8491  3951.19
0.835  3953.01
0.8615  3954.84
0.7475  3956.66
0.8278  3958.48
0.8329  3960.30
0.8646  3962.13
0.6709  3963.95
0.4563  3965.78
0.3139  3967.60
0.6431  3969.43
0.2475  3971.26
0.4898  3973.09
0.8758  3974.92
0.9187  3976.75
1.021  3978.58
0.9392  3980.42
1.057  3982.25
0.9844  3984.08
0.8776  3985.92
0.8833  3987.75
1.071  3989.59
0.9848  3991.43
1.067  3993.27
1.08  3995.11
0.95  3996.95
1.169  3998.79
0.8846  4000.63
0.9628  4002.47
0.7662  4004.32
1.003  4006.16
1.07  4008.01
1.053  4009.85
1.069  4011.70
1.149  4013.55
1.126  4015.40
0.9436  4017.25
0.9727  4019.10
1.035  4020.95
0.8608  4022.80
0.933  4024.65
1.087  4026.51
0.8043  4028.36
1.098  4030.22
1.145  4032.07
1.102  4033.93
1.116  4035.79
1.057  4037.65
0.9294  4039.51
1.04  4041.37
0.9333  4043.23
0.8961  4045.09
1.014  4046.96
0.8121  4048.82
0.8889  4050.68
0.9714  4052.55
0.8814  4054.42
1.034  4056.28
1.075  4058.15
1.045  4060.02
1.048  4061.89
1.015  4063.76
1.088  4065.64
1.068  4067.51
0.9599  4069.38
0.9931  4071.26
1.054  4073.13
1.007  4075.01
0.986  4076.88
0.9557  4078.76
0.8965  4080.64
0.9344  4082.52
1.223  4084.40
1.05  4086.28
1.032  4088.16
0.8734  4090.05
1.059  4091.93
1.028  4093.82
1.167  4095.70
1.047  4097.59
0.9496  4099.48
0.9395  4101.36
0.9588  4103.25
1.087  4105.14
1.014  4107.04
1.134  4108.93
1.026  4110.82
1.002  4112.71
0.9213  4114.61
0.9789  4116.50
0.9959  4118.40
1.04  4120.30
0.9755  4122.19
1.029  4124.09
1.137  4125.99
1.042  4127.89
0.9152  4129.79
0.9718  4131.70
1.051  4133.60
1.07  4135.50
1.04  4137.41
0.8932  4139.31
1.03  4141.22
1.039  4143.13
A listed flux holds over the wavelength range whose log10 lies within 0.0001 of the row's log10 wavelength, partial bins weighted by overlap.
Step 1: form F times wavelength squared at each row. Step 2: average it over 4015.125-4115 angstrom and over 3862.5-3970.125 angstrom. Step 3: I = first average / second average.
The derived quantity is 1.2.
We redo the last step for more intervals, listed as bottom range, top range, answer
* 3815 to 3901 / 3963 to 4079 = 1.07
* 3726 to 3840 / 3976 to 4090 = 1.25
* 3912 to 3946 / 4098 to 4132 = 1.11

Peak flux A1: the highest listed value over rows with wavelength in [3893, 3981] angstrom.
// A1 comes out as 1.097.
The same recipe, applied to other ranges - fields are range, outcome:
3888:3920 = 1.083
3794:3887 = 1.177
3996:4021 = 1.169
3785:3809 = 1.062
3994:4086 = 1.223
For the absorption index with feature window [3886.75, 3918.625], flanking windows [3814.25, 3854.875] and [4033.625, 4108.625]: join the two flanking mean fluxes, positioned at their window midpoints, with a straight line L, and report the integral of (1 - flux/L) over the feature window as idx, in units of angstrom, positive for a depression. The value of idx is 5.30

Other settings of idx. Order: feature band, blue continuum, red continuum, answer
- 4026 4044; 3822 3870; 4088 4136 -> -0.5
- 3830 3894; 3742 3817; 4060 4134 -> -3.9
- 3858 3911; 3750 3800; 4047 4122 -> 2.8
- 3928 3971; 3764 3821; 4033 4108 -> 4.9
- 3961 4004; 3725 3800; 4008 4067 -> 6.2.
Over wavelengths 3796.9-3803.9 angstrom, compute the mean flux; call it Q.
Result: 0.926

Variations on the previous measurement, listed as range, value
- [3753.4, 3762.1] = 0.96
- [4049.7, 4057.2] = 0.943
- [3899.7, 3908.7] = 0.593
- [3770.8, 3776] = 0.877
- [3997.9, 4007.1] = 0.956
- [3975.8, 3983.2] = 0.984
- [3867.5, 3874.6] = 1.05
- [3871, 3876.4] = 1.12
